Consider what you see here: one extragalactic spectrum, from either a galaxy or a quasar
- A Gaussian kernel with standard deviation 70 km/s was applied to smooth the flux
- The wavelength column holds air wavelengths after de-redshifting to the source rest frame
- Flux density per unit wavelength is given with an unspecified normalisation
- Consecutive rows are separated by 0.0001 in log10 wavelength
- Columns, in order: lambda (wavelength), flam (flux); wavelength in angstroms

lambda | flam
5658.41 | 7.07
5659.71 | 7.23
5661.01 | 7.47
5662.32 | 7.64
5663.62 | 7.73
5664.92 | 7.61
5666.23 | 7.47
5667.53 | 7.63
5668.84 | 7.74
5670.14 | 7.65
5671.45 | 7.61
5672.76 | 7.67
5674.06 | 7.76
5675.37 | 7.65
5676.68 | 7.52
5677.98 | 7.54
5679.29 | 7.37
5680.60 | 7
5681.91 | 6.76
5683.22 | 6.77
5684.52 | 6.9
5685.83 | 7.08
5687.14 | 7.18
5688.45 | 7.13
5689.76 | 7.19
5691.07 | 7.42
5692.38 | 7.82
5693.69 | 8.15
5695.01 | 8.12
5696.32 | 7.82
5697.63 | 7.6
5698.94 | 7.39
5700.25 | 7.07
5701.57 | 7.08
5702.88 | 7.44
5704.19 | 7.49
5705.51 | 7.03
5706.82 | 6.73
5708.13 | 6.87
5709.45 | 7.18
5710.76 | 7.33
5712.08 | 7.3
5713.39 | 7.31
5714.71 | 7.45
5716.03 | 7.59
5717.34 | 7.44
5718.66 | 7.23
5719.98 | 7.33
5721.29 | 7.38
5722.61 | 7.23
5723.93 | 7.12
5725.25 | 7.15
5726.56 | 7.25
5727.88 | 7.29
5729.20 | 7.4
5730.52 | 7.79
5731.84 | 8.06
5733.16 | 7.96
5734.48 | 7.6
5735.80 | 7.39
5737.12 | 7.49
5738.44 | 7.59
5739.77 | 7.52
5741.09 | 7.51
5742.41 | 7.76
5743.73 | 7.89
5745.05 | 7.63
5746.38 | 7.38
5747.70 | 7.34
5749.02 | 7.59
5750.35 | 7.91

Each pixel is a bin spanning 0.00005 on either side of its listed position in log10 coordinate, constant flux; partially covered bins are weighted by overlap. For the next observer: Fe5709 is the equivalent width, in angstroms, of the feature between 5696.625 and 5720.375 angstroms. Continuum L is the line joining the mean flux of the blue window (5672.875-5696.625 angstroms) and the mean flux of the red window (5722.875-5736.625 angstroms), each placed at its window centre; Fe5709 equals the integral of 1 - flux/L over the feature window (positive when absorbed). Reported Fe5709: 0.5 angstroms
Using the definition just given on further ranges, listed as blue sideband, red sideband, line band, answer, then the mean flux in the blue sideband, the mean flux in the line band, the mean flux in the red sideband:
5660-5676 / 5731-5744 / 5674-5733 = 2.3 angstroms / 7.63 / 7.35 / 7.67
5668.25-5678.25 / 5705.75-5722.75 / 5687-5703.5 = -0.1 angstroms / 7.65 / 7.5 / 7.26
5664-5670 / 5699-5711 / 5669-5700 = -0.2 angstroms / 7.63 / 7.44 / 7.14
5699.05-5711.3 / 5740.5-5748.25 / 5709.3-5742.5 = -0.3 angstroms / 7.15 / 7.45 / 7.59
